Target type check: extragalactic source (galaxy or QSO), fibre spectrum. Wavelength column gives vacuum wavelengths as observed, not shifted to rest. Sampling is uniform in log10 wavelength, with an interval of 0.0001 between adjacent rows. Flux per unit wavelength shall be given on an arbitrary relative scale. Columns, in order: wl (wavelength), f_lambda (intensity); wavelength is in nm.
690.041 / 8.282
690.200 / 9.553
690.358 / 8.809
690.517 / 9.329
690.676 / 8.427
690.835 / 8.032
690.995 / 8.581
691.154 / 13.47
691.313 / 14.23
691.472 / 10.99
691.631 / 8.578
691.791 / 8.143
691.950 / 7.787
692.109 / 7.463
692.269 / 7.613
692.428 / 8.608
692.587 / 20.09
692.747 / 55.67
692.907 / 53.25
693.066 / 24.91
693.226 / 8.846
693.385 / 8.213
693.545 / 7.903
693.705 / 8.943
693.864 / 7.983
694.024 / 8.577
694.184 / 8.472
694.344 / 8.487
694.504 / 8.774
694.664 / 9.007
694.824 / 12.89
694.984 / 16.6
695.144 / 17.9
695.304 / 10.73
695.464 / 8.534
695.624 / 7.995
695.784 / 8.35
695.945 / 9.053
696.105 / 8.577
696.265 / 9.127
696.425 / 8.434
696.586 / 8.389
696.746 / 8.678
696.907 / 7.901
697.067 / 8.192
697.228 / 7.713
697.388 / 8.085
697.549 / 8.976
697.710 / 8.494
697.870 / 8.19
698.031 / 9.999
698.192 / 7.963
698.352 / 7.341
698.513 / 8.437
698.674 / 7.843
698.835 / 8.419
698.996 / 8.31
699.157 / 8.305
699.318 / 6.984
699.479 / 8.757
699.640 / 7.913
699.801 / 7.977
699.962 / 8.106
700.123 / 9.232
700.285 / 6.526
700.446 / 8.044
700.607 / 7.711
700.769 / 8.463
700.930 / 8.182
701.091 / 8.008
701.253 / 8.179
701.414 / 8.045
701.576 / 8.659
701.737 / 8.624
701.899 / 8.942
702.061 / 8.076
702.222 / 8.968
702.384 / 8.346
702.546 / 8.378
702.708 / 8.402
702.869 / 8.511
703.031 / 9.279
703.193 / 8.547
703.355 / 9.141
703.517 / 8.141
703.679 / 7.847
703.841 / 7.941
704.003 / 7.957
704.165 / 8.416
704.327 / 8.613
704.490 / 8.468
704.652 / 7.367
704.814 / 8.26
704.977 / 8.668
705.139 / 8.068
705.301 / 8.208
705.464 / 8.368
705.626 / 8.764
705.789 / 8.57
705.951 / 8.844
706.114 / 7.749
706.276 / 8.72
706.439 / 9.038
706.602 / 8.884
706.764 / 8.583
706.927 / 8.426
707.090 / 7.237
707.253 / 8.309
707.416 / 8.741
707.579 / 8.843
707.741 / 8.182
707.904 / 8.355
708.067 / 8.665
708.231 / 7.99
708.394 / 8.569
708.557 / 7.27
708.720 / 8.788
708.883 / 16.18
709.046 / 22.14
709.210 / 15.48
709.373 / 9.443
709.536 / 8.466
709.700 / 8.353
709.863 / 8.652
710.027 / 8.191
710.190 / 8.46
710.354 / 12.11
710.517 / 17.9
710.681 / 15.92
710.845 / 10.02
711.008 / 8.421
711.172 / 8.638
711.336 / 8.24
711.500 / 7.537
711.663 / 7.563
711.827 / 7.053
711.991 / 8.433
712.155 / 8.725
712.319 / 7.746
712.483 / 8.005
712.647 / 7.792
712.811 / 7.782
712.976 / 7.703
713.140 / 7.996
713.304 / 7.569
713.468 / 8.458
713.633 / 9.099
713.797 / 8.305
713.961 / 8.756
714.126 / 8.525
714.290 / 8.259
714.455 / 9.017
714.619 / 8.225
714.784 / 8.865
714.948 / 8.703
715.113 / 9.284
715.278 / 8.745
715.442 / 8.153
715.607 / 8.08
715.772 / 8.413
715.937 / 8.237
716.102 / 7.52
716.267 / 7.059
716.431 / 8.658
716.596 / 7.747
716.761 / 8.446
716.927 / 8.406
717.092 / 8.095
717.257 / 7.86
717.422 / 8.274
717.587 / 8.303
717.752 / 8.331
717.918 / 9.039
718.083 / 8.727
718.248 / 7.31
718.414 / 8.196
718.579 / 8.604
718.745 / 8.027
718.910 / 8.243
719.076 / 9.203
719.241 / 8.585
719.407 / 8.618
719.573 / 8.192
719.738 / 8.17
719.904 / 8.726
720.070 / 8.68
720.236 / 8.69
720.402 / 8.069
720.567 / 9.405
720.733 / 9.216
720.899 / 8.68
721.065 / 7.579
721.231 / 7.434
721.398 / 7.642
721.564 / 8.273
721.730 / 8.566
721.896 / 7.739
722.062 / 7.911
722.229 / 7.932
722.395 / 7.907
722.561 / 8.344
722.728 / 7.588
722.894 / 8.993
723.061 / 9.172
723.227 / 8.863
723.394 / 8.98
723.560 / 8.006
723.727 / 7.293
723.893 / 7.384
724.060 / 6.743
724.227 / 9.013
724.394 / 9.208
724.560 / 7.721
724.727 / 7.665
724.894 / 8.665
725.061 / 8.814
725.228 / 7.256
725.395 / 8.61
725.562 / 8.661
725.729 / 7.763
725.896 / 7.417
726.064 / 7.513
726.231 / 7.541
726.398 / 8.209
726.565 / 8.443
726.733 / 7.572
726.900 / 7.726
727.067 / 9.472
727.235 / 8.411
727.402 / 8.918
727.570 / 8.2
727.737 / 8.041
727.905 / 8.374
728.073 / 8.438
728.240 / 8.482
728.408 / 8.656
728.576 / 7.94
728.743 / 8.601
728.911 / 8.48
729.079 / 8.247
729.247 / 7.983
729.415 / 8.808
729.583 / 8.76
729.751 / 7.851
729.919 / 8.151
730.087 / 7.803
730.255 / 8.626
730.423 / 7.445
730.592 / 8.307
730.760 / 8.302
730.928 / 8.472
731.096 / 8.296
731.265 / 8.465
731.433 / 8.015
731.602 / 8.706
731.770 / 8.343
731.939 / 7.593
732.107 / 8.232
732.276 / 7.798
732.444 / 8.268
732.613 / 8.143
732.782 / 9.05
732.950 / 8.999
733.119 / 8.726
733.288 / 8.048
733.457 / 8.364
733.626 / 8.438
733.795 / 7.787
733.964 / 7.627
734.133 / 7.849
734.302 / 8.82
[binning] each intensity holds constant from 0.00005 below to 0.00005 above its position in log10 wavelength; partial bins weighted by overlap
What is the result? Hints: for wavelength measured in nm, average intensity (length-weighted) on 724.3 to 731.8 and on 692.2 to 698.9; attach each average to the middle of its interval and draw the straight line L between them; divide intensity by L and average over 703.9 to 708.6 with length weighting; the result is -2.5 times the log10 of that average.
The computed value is 0.27 mag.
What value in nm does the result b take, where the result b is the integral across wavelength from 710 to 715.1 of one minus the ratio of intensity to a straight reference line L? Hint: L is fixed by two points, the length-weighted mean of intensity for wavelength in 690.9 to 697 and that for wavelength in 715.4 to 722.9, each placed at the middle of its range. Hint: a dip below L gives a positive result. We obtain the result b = 0.22 nm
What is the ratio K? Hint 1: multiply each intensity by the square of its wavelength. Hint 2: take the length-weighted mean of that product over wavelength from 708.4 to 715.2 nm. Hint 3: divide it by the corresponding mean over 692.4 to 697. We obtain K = 0.7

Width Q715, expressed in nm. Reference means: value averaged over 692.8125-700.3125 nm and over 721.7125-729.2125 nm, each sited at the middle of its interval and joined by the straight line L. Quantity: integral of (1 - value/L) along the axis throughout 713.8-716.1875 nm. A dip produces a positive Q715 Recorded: 0.13 nm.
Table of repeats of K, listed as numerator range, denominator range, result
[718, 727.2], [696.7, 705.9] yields 1.05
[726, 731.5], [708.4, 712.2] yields 0.83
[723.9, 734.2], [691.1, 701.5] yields 0.84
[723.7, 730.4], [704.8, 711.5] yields 0.89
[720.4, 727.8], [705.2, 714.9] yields 0.93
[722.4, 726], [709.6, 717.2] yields 0.97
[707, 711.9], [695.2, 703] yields 1.23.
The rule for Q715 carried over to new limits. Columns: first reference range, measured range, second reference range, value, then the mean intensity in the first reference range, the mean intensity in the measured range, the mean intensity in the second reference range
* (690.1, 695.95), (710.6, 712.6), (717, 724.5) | 0.19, 12.8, 8.84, 8.31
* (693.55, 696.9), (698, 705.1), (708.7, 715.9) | 1.00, 9.69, 8.27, 9.5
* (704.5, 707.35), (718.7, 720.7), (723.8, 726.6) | -0.11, 8.36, 8.58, 8.03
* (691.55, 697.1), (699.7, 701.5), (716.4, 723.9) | 0.54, 12.6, 8.04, 8.31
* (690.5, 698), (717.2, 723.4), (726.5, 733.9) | 0.60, 11.8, 8.36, 8.31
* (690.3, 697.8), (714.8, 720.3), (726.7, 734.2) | 0.68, 11.8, 8.35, 8.29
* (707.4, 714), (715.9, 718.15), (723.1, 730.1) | 0.21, 9.54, 8.19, 8.22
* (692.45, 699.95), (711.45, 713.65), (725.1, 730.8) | 0.42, 11.5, 7.93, 8.21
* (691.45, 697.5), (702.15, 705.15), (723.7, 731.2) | 0.73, 12.2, 8.39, 8.19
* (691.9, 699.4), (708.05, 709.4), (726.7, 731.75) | -0.22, 11.4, 11.8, 8.33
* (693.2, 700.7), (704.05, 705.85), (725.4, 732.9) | 0.08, 8.85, 8.33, 8.25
